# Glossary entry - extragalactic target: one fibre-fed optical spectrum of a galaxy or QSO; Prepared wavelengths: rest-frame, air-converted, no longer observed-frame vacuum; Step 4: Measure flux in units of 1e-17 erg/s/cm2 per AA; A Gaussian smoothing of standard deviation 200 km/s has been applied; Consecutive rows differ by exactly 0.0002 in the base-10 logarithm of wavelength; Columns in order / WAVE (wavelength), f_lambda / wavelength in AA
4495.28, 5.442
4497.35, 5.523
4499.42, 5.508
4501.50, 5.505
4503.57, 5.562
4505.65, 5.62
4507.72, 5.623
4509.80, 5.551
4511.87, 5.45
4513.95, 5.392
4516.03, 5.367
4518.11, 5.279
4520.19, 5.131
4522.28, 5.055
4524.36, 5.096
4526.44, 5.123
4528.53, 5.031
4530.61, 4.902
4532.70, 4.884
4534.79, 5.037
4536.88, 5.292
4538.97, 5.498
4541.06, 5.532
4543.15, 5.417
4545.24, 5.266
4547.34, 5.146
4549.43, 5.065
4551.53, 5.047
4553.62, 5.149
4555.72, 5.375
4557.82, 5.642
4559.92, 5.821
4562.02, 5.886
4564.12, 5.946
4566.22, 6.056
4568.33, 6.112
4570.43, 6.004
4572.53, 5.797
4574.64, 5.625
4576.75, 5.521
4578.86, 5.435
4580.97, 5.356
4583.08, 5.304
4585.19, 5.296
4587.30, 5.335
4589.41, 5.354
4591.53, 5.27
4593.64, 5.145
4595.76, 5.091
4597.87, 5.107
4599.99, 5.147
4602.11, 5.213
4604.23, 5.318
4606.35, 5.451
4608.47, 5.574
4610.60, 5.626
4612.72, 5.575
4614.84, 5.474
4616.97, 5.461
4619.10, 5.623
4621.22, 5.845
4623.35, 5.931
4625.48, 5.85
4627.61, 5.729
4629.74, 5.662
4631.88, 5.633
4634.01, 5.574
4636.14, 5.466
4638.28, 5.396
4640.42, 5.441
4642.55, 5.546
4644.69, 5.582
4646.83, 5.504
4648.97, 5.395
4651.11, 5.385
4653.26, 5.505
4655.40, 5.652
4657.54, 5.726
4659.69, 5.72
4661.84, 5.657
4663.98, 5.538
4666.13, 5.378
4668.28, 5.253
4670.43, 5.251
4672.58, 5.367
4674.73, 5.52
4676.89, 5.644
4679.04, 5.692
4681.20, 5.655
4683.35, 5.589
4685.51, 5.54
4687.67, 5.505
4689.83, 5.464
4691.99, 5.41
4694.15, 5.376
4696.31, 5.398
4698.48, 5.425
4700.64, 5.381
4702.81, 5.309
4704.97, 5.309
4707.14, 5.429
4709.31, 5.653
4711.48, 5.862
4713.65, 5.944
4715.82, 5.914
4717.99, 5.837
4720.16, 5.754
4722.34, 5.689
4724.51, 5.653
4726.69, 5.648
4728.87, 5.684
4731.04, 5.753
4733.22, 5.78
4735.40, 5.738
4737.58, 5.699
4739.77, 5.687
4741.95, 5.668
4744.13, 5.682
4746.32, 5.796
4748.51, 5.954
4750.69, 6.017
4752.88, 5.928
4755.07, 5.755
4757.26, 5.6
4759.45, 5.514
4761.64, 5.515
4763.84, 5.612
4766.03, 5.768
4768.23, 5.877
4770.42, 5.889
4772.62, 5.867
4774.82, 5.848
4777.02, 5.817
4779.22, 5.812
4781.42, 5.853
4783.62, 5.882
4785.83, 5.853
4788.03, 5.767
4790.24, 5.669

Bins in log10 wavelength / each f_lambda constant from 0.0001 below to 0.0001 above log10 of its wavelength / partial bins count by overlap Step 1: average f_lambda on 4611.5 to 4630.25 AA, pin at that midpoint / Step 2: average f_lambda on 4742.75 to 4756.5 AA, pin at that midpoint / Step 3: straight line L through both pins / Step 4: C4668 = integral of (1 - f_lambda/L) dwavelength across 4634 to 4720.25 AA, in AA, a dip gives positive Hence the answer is 3.3 AA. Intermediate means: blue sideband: 5.69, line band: 5.53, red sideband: 5.85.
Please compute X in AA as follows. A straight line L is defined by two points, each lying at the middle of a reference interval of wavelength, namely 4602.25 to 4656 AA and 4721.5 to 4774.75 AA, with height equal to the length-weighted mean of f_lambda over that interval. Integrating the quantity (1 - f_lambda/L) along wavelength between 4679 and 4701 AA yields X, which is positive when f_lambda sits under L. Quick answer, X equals 0.6 AA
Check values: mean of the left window 5.56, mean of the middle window 5.49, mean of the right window 5.74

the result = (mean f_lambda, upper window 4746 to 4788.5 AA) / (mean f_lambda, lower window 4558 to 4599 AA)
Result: 1.0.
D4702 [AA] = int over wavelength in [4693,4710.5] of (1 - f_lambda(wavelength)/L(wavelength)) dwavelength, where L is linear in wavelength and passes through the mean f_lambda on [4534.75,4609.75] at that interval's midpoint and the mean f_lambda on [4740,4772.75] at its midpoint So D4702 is 0.8 AA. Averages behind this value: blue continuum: 5.44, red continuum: 5.76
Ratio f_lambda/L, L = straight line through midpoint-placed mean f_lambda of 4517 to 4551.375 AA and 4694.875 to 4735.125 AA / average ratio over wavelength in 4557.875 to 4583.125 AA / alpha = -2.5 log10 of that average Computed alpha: -0.097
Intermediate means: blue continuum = 5.17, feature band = 5.75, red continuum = 5.64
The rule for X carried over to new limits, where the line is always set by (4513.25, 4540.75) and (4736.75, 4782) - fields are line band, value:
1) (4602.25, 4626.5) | -0.9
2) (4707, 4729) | -0.3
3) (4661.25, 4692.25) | 0.3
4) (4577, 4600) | 0.2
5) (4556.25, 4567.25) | -1.2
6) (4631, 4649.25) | -0.2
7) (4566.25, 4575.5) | -1.1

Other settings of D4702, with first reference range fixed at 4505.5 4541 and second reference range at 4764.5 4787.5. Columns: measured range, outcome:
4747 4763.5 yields 0.12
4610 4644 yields -0.74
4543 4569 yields -0.97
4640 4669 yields 0.17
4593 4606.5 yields 0.58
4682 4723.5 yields 0.75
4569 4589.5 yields -0.53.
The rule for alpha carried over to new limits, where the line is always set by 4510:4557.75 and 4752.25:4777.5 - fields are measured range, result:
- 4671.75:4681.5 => -0.01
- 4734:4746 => 0.00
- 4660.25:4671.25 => 0.02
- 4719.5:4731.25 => -0.01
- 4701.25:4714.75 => 0.01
